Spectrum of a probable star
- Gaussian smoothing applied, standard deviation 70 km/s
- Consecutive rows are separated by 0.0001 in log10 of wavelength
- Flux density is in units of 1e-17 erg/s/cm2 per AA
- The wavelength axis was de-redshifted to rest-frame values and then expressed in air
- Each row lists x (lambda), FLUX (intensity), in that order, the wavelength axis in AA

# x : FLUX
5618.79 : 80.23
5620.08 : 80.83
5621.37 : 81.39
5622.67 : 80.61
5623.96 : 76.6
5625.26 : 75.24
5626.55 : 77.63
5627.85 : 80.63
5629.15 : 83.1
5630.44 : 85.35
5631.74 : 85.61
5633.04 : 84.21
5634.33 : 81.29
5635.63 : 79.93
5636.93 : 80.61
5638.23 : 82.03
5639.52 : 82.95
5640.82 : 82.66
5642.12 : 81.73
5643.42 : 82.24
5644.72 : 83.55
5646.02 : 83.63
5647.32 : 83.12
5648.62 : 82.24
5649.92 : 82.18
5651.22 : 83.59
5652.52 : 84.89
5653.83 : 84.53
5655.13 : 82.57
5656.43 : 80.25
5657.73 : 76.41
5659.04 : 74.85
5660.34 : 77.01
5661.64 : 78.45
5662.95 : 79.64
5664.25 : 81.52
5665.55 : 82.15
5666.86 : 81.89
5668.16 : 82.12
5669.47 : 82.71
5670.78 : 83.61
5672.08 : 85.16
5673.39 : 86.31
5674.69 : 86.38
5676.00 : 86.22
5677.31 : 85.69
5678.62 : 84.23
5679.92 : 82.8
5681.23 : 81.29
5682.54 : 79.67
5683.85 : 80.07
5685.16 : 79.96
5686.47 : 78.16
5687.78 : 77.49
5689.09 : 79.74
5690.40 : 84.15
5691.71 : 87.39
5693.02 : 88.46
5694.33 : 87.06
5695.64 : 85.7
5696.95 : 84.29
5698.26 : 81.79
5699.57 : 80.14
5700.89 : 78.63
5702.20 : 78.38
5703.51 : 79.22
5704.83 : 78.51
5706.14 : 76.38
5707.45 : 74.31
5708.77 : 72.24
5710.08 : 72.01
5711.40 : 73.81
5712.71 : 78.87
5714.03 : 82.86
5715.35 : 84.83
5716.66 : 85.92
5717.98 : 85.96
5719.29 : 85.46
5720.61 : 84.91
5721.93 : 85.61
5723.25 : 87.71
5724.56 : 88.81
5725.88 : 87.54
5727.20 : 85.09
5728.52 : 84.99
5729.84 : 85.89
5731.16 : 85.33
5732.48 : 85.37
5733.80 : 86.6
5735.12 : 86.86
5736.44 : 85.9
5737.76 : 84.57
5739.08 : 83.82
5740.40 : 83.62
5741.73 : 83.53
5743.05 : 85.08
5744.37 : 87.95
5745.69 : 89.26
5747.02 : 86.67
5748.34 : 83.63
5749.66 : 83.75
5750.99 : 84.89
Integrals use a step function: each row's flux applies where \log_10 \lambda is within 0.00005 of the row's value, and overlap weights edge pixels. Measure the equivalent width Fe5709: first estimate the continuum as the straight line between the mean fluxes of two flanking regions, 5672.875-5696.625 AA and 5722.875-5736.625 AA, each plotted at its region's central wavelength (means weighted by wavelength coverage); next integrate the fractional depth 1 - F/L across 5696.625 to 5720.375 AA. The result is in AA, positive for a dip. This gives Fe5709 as 1.5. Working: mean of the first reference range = 83.4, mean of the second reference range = 86.4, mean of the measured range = 79.7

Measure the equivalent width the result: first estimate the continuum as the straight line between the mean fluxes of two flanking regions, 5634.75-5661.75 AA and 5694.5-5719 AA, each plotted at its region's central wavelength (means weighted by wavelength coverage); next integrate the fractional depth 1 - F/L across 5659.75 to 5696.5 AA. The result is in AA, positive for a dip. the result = -0.9 AA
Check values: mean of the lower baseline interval 81.5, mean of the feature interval 82.7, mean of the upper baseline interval 79.9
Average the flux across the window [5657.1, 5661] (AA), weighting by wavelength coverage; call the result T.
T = 76.1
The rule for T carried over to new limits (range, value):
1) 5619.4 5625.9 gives 79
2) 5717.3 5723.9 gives 85.9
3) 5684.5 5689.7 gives 78.8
